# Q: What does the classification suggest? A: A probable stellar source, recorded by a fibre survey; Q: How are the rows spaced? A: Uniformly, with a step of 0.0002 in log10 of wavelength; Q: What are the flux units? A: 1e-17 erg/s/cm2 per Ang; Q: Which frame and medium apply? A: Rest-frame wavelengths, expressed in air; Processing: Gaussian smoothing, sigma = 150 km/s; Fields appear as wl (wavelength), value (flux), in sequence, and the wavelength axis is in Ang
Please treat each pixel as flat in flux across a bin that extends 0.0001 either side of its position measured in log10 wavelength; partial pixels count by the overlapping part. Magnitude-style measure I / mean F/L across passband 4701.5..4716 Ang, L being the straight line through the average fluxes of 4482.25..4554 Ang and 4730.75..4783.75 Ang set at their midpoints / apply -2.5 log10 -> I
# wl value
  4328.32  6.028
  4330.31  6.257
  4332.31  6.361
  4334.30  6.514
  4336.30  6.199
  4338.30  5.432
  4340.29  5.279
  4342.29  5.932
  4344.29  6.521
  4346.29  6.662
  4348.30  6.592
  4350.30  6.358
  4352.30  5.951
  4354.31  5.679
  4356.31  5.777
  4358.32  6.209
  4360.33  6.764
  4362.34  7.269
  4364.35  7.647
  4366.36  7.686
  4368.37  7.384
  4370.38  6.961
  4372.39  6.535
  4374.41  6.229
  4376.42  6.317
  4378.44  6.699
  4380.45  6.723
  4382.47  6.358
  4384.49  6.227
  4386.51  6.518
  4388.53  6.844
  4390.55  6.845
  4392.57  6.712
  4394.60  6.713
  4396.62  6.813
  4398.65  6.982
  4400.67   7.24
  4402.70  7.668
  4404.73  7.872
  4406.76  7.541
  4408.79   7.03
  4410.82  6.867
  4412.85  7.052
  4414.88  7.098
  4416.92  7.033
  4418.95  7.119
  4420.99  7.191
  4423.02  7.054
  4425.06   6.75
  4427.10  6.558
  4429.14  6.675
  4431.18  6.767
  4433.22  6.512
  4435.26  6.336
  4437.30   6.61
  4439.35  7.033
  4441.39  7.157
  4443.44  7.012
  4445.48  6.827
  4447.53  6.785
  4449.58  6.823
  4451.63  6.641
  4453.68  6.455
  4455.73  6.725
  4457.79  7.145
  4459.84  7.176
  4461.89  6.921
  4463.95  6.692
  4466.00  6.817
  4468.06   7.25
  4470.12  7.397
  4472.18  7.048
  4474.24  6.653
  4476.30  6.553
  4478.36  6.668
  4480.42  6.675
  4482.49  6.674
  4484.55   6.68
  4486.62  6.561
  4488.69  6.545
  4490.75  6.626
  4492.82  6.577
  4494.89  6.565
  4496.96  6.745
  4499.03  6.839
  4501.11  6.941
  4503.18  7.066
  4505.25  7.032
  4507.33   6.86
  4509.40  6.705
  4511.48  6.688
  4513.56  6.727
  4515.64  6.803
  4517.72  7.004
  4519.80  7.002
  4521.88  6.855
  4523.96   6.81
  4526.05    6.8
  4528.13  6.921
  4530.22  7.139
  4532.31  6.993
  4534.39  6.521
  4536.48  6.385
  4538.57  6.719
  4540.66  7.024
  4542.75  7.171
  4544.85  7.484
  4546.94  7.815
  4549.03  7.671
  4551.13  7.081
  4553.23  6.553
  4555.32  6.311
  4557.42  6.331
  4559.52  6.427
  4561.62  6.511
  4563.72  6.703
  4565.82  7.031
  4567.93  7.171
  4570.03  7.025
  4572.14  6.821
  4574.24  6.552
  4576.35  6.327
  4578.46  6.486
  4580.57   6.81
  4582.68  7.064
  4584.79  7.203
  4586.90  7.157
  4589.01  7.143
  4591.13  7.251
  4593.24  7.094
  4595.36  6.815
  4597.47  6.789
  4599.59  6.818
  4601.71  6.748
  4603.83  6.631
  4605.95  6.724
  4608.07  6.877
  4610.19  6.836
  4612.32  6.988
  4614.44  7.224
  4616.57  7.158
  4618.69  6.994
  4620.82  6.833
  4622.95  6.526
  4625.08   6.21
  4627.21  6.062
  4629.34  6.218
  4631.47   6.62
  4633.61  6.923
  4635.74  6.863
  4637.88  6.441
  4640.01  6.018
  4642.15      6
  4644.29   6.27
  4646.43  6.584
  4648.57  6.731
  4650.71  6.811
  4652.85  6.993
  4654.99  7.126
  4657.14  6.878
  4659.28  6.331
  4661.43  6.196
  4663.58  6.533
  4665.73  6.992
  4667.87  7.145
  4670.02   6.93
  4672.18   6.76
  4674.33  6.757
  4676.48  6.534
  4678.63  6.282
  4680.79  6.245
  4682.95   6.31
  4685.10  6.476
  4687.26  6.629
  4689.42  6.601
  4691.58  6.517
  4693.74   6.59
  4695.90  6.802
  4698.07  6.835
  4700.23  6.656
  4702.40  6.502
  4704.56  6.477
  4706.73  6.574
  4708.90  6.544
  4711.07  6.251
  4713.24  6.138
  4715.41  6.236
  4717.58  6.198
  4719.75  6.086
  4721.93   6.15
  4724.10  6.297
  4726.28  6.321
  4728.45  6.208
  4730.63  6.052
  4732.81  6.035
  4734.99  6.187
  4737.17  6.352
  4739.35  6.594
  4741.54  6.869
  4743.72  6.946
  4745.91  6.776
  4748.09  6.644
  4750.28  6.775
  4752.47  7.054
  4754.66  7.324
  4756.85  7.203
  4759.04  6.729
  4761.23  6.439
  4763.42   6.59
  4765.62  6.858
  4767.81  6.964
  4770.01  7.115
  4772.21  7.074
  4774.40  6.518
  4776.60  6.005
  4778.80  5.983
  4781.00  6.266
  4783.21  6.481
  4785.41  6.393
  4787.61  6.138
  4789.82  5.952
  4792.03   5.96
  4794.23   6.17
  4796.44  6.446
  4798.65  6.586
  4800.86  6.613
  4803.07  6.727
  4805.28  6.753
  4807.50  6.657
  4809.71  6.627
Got 0.050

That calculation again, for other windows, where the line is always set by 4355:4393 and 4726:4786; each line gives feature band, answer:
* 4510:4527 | -0.03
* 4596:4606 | -0.02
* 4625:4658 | 0.01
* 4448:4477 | -0.03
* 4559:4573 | -0.03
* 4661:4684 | 0.00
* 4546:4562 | -0.03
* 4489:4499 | 0.01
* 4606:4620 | -0.05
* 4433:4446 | -0.02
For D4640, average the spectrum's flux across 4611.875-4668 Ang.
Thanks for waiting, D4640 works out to 6.64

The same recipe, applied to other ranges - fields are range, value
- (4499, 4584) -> 6.86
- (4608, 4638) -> 6.72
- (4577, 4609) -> 6.9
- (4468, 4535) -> 6.81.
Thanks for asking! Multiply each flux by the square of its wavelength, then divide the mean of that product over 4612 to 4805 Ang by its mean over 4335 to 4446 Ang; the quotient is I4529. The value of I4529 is 1.12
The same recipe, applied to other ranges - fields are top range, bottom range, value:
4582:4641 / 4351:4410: 1.11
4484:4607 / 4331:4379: 1.16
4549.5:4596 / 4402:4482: 1.04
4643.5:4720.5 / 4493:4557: 1.02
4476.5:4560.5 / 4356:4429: 1.05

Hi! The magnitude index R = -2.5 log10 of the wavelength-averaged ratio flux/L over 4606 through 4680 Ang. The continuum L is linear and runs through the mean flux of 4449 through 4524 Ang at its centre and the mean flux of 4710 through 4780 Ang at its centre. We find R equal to 0.00 mag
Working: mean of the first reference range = 6.81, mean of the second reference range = 6.53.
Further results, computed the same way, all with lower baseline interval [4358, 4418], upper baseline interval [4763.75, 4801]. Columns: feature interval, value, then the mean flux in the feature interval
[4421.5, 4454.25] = 0.018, 6.76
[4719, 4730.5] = 0.053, 6.2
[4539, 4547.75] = -0.089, 7.31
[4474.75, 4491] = 0.031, 6.63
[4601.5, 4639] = -0.011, 6.71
